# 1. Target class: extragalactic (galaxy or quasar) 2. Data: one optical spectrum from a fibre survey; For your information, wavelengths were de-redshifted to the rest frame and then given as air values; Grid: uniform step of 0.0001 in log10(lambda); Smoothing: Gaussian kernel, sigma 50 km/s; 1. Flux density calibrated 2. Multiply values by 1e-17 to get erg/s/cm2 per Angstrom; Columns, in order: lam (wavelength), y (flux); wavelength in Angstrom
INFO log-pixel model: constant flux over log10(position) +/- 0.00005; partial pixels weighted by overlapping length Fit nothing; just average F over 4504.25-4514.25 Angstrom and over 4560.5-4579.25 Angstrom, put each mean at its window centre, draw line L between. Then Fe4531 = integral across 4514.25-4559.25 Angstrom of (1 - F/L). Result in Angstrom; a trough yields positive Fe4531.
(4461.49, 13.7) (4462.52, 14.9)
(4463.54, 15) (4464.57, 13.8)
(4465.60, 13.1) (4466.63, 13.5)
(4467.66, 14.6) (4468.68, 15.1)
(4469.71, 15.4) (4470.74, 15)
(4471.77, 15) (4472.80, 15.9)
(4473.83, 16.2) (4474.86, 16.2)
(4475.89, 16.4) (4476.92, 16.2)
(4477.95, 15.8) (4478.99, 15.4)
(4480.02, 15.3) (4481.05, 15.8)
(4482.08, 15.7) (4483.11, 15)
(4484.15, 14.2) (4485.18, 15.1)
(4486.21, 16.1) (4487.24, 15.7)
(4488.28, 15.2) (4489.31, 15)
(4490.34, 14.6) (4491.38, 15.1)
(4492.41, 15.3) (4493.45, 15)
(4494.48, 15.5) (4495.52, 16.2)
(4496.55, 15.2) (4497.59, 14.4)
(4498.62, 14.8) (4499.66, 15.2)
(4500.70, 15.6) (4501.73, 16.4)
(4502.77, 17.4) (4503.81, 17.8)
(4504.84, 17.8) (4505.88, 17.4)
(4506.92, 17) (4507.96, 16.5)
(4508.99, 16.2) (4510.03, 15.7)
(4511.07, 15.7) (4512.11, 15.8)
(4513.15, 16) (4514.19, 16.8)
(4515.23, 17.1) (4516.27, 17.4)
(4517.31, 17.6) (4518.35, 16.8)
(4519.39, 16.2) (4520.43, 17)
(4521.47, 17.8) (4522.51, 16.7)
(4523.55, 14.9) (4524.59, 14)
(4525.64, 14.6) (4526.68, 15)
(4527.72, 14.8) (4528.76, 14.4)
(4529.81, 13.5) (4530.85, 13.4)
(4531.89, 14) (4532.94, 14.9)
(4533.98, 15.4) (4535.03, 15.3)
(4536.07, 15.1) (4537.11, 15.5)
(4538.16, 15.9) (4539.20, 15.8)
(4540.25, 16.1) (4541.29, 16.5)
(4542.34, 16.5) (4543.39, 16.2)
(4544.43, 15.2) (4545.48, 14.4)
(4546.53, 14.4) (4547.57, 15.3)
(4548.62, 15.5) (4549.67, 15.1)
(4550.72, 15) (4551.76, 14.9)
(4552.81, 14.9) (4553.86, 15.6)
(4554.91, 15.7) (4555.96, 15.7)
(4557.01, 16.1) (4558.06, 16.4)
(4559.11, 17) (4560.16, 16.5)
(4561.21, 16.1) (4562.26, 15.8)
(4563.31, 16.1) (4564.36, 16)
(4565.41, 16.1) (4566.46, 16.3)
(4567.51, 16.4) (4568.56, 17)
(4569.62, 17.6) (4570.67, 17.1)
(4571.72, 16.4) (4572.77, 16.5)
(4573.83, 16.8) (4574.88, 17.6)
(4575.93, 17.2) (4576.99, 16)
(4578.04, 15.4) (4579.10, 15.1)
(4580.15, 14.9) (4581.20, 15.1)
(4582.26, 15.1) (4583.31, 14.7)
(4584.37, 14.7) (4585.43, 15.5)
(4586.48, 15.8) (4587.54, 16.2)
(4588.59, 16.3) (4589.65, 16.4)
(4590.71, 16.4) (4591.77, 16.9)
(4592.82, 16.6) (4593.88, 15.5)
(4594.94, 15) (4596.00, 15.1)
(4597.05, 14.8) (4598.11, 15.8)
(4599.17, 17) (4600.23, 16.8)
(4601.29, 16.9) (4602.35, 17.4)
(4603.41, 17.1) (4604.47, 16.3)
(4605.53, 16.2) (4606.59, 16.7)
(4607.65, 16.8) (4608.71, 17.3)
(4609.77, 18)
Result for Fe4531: 2.5 Angstrom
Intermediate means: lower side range 16.5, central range 15.6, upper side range 16.4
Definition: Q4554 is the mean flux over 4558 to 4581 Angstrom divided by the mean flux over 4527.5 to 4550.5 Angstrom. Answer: 1.1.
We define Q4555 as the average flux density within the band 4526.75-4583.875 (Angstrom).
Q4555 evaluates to 15.7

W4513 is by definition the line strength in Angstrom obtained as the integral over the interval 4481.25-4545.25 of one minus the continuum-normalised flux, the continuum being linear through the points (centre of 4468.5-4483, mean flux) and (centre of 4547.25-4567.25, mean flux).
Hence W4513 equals 0.06 Angstrom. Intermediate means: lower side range 15.7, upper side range 15.8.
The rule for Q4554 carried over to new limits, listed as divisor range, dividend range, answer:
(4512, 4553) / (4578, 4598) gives 1.00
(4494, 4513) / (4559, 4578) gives 1.03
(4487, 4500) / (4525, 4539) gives 0.97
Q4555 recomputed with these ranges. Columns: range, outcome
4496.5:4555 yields 15.7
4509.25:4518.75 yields 16.5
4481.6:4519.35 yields 16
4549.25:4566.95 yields 15.8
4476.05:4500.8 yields 15.3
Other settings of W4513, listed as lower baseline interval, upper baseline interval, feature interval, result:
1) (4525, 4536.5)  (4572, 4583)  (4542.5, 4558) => -0.20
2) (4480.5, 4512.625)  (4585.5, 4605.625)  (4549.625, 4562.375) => 0.21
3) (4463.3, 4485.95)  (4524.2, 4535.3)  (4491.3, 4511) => -1.61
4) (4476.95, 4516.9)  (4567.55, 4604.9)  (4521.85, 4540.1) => 1.17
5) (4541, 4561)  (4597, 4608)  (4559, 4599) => 0.24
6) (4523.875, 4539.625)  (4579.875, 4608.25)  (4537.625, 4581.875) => -1.81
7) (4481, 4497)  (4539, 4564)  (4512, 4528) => -0.72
